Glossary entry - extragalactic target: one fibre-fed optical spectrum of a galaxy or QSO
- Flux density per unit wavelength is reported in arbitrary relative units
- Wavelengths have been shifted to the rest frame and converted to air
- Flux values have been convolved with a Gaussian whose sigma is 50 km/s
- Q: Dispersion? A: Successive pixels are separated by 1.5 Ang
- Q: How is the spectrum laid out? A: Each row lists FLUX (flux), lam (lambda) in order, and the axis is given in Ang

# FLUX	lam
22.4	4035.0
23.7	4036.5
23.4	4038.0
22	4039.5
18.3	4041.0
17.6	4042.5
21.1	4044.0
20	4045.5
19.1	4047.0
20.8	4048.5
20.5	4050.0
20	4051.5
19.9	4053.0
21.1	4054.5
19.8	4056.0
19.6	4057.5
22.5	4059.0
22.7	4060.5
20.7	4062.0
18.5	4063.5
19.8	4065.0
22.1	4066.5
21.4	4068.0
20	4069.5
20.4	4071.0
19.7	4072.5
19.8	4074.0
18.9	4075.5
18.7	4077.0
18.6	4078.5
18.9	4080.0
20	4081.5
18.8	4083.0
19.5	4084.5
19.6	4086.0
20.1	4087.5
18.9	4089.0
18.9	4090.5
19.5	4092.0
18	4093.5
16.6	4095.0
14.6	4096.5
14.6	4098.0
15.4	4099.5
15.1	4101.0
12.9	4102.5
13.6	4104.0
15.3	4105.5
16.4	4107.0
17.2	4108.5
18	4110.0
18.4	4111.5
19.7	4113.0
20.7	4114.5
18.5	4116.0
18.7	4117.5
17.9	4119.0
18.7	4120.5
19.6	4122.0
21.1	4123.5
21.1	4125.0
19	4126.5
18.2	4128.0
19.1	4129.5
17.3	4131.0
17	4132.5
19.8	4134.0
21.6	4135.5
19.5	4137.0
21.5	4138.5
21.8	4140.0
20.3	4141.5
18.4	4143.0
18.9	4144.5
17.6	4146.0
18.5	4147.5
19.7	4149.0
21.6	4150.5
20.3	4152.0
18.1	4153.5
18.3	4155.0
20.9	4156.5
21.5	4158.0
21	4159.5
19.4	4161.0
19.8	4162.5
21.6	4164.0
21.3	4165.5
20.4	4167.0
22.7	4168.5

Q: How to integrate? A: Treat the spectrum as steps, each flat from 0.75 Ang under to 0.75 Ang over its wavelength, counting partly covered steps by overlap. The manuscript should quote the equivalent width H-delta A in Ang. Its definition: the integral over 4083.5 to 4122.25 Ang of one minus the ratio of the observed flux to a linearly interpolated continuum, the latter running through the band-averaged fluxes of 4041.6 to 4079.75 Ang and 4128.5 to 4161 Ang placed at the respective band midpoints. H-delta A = 4.6 Ang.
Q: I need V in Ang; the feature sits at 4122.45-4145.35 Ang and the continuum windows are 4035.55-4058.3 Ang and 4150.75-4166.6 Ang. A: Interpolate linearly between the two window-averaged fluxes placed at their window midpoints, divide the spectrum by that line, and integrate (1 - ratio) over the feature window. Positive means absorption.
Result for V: 0.8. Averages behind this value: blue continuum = 20.5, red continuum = 20.3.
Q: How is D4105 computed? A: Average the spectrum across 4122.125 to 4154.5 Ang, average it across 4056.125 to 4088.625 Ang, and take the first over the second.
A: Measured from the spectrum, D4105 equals 0.98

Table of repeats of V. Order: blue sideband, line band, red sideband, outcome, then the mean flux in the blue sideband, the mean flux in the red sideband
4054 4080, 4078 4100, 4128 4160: 2.1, 20.2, 19.6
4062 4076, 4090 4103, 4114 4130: 2.3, 20.1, 19.3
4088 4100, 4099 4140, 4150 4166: 0.4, 17.2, 20.3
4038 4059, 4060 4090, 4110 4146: 0.1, 20.2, 19.4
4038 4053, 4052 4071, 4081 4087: -0.8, 20.1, 19.5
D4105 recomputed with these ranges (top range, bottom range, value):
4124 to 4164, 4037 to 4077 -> 0.97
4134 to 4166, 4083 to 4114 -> 1.17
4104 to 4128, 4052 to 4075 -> 0.90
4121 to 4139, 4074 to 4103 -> 1.09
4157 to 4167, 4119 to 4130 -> 1.07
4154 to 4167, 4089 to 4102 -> 1.23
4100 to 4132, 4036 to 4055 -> 0.87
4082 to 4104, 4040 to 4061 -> 0.85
